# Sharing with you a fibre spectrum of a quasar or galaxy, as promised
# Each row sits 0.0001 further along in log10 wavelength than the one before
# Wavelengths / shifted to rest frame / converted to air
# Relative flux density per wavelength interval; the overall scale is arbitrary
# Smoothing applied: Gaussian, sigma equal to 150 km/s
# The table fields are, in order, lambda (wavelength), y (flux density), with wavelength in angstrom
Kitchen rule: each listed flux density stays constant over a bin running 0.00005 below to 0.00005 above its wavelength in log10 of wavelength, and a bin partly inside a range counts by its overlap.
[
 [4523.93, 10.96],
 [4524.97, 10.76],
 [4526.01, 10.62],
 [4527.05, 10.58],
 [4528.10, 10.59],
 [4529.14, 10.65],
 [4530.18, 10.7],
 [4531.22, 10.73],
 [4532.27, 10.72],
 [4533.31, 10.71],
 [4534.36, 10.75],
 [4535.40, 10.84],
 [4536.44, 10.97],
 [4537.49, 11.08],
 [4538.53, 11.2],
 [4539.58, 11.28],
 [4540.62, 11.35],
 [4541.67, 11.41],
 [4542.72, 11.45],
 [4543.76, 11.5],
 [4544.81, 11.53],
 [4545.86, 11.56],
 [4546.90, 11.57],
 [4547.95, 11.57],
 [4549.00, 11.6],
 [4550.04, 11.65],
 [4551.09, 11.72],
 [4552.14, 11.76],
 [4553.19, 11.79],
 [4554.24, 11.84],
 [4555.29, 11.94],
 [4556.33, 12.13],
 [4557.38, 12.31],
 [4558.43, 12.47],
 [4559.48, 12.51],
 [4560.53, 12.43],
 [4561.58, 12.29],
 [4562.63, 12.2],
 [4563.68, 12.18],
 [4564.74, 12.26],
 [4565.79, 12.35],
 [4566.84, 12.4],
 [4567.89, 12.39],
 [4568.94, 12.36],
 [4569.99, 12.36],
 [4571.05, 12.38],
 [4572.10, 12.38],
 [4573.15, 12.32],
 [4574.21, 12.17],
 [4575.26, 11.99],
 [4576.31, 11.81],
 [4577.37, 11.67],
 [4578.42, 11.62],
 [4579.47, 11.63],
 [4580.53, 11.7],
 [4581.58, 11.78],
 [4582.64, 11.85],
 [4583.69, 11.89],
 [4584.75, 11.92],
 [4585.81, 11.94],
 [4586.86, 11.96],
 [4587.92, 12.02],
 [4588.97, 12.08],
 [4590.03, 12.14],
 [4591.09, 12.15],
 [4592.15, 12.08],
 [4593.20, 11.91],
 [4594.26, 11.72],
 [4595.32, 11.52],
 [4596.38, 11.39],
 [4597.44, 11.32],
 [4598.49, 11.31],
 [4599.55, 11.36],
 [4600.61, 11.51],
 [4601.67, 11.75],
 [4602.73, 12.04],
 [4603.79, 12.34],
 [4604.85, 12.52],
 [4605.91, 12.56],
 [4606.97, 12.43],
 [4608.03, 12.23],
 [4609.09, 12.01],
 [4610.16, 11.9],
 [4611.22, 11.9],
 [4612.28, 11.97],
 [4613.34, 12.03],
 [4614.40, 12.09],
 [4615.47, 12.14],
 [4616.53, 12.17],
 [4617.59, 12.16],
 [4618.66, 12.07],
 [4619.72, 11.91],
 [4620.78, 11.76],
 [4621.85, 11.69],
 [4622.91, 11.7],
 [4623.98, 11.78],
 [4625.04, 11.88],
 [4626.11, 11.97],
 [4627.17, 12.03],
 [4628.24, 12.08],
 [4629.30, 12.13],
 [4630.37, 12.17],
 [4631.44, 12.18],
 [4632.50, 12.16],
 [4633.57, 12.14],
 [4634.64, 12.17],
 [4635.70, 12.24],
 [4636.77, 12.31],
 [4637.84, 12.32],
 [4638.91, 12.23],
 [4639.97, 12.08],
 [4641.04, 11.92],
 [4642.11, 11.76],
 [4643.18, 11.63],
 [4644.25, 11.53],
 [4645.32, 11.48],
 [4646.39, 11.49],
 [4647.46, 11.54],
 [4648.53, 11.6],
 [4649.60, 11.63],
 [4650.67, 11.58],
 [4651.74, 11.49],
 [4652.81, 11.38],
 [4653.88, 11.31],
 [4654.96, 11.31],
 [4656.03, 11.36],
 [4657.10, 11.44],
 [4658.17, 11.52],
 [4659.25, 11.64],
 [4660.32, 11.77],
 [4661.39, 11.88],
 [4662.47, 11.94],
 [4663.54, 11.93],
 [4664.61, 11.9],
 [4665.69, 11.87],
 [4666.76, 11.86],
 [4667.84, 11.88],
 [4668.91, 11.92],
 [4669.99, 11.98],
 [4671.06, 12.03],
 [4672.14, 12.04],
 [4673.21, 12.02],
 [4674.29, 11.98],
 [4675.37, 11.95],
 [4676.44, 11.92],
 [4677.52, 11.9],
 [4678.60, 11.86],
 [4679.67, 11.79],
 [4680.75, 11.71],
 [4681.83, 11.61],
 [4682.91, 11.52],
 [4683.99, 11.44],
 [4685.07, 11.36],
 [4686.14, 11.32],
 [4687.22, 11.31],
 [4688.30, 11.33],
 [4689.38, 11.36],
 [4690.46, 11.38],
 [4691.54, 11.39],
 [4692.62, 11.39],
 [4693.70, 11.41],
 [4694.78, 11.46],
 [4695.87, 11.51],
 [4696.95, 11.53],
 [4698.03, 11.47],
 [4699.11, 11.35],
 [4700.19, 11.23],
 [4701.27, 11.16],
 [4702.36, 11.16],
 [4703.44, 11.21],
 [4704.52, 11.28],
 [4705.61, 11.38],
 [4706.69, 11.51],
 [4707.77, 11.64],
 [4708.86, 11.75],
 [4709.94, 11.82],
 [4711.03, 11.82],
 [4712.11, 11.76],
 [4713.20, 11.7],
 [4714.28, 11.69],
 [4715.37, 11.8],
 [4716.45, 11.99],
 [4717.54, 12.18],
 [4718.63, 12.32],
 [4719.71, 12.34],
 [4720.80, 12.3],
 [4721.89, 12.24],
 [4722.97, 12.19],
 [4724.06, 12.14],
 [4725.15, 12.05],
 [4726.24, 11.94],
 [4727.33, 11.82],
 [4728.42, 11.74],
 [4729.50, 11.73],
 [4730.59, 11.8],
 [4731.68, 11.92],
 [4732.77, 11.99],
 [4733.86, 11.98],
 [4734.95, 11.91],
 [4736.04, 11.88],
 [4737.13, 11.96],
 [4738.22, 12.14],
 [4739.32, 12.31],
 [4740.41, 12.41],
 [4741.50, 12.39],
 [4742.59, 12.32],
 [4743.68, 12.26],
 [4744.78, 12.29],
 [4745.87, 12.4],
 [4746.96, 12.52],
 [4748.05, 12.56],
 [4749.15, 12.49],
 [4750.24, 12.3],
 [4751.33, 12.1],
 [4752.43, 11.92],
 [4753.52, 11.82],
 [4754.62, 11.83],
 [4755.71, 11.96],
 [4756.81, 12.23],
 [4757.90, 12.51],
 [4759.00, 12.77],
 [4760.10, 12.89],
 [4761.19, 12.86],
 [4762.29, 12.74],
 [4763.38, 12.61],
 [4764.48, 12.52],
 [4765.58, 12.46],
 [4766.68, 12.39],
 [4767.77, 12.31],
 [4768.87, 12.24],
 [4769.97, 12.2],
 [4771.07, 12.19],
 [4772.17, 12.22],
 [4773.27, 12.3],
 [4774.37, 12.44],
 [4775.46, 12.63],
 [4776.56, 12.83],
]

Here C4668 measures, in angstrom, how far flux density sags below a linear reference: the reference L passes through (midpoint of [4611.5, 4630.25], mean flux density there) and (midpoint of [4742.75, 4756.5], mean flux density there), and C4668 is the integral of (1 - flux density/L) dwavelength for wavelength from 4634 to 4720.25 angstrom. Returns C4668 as 2.8 angstrom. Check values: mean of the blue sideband 12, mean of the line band 11.7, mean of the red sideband 12.2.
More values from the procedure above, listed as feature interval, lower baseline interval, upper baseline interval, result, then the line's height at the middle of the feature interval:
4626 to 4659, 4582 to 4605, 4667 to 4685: 0.1 angstrom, 11.8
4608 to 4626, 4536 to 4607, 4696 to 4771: 0.0 angstrom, 11.9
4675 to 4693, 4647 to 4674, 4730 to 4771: 0.5 angstrom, 11.9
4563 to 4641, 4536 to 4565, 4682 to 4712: -2.5 angstrom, 11.6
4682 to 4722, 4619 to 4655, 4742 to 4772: 1.8 angstrom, 12.1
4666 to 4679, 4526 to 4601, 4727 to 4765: 0.1 angstrom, 12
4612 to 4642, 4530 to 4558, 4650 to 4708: -1.4 angstrom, 11.5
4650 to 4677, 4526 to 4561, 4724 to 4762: 0.3 angstrom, 11.9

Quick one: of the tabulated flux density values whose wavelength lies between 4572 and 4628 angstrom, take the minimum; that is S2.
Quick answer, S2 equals 11.31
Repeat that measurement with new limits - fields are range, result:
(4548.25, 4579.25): 11.6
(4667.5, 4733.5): 11.16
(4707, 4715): 11.64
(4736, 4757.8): 11.82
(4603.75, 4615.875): 11.9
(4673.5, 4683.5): 11.52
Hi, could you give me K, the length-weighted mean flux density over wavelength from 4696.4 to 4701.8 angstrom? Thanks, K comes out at 11.4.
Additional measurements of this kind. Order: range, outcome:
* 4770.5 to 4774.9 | 12.3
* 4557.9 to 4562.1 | 12.4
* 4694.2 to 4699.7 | 11.5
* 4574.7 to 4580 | 11.8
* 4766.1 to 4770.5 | 12.3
